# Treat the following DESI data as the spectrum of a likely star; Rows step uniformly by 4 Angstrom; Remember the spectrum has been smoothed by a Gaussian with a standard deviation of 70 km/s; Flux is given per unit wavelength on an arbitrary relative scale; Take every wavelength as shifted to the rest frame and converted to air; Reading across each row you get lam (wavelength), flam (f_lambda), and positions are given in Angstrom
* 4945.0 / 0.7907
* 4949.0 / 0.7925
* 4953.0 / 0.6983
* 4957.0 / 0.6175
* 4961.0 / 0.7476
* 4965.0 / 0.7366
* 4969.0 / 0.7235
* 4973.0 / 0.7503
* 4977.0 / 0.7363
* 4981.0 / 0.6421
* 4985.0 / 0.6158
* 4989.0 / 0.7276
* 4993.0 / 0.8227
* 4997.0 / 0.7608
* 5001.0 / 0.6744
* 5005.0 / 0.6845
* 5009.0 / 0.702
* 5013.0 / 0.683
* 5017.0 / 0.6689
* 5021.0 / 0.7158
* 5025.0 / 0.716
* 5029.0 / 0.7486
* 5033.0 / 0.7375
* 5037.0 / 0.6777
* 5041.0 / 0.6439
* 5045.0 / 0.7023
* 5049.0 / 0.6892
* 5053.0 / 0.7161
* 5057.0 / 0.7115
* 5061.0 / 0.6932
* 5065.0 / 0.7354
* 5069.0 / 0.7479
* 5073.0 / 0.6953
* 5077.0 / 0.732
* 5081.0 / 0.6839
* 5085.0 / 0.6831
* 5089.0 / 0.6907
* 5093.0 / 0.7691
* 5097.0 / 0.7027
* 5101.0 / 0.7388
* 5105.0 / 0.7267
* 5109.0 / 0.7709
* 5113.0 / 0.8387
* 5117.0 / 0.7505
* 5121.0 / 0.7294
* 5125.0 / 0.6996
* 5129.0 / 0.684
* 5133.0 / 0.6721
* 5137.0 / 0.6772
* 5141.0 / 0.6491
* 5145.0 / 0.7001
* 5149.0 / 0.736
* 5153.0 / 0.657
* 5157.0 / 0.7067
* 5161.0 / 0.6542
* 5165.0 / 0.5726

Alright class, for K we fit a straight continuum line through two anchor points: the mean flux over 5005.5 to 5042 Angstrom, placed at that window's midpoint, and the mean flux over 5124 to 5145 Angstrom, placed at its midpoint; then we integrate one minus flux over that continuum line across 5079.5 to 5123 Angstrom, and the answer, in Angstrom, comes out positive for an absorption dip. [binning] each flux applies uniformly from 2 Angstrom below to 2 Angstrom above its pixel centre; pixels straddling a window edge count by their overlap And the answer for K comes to -3.3 Angstrom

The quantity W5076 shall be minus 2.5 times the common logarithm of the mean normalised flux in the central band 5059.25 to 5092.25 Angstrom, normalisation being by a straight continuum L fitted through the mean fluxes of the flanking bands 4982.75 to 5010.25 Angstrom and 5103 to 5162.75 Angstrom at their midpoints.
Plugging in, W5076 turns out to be 0.00 mag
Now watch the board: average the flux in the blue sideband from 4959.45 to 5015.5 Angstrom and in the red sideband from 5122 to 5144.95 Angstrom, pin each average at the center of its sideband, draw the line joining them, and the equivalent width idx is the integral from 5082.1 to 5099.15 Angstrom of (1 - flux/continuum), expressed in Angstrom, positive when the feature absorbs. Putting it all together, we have -0.5 Angstrom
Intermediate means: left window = 0.714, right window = 0.681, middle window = 0.71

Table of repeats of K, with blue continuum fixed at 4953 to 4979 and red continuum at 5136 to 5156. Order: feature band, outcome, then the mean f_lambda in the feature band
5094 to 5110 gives -1.0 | 0.735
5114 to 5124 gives -0.8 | 0.746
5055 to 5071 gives -0.5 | 0.722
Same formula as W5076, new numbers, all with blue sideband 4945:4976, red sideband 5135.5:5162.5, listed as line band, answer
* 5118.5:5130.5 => -0.03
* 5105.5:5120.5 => -0.12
